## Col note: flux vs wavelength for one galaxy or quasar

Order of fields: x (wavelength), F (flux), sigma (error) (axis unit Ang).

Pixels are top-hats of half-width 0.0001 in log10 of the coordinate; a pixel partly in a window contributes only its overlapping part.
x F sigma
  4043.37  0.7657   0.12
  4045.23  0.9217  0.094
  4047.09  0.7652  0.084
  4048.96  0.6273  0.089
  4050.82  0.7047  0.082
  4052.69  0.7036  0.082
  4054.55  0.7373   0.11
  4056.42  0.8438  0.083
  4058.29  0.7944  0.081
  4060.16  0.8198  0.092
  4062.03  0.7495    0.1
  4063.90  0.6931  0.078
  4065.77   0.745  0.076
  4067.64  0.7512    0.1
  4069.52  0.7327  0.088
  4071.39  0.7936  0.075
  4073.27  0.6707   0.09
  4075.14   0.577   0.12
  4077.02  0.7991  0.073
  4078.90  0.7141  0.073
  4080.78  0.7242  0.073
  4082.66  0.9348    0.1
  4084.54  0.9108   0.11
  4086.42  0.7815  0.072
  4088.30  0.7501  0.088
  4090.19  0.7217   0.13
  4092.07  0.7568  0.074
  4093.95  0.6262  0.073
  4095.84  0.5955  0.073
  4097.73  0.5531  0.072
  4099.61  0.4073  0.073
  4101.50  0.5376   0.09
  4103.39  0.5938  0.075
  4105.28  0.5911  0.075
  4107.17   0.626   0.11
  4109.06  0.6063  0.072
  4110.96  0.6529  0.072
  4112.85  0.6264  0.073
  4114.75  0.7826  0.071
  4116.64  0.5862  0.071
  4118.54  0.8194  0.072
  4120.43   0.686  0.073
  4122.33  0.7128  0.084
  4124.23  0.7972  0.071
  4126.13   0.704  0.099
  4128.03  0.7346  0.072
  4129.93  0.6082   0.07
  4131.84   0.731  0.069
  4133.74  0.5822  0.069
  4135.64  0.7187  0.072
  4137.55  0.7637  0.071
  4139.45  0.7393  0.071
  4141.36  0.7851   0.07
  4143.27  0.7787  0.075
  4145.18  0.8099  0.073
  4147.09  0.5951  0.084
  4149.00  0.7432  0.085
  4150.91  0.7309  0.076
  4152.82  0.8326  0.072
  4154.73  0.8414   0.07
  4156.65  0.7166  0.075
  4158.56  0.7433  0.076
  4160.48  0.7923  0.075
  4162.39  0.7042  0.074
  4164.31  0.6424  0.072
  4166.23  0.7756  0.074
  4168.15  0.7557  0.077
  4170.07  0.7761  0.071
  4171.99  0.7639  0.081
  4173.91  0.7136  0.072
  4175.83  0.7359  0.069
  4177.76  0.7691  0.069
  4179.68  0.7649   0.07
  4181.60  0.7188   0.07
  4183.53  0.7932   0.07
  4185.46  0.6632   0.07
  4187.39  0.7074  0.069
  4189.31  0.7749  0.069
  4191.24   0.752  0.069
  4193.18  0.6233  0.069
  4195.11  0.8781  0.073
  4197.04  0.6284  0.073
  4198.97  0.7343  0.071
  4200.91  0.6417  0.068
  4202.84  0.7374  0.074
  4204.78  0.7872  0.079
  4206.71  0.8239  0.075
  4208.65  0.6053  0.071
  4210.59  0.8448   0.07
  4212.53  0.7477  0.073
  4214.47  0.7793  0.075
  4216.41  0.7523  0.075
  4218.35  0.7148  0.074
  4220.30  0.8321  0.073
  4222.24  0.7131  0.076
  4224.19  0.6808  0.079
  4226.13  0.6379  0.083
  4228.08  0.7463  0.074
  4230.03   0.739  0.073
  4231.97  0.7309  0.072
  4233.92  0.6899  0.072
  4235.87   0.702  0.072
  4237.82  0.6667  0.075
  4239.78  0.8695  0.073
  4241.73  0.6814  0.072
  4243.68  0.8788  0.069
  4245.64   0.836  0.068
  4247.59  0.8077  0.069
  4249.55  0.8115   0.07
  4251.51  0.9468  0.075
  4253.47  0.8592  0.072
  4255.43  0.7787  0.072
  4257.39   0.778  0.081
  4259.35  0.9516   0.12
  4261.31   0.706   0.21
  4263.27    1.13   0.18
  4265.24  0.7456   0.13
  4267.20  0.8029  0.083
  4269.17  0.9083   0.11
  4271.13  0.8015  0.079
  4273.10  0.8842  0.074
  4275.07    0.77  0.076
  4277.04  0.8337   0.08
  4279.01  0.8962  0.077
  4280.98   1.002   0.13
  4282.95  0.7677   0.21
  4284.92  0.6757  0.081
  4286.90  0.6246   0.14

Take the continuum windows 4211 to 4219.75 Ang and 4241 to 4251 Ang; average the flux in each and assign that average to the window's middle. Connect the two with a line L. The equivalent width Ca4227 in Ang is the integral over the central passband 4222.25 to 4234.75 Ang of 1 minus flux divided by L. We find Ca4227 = 1.23 Ang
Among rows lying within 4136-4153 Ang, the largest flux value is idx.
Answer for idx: 0.8326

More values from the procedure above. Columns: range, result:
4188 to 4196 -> 0.8781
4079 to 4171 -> 0.9348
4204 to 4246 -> 0.8788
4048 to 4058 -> 0.8438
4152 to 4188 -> 0.8414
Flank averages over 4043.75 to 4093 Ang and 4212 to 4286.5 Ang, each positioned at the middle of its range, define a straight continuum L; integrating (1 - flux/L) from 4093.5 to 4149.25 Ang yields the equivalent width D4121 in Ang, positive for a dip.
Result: 7.3 Ang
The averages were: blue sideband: 0.759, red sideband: 0.795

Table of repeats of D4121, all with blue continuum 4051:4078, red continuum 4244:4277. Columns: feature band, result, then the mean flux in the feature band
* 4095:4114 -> 4.54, 0.581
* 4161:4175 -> 1.08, 0.735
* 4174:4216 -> 3.75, 0.738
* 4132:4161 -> 1.54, 0.744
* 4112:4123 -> 0.97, 0.703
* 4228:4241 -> 1.54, 0.733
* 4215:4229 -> 1.66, 0.727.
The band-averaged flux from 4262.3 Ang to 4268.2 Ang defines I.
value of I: 0.891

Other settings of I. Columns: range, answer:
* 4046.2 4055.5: 0.708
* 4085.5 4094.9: 0.727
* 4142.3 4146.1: 0.793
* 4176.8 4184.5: 0.762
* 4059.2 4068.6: 0.752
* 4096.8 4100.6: 0.481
